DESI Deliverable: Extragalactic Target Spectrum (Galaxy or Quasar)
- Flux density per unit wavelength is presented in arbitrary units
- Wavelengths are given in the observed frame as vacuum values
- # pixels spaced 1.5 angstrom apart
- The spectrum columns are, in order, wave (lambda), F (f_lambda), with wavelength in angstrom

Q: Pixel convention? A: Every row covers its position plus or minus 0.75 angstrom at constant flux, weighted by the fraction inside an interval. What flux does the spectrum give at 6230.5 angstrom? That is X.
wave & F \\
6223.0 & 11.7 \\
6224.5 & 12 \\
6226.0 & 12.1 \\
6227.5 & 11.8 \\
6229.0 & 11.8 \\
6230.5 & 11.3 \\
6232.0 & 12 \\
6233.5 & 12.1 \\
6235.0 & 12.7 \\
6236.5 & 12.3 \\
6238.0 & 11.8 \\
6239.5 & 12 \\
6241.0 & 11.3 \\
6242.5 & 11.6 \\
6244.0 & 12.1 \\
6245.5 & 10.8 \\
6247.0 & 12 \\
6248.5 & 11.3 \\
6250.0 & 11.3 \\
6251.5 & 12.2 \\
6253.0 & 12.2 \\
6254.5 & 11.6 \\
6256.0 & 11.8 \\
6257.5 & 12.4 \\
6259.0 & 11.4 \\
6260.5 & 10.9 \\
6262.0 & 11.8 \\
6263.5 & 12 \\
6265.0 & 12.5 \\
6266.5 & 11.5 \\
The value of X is 11.3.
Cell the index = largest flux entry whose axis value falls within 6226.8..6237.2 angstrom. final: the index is 12.7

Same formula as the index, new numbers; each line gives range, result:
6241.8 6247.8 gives 12.1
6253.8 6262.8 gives 12.4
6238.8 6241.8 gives 12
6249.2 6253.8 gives 12.2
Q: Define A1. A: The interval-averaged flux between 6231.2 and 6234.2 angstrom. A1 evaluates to 12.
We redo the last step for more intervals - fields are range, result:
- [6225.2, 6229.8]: 11.9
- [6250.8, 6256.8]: 12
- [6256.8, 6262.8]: 11.6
